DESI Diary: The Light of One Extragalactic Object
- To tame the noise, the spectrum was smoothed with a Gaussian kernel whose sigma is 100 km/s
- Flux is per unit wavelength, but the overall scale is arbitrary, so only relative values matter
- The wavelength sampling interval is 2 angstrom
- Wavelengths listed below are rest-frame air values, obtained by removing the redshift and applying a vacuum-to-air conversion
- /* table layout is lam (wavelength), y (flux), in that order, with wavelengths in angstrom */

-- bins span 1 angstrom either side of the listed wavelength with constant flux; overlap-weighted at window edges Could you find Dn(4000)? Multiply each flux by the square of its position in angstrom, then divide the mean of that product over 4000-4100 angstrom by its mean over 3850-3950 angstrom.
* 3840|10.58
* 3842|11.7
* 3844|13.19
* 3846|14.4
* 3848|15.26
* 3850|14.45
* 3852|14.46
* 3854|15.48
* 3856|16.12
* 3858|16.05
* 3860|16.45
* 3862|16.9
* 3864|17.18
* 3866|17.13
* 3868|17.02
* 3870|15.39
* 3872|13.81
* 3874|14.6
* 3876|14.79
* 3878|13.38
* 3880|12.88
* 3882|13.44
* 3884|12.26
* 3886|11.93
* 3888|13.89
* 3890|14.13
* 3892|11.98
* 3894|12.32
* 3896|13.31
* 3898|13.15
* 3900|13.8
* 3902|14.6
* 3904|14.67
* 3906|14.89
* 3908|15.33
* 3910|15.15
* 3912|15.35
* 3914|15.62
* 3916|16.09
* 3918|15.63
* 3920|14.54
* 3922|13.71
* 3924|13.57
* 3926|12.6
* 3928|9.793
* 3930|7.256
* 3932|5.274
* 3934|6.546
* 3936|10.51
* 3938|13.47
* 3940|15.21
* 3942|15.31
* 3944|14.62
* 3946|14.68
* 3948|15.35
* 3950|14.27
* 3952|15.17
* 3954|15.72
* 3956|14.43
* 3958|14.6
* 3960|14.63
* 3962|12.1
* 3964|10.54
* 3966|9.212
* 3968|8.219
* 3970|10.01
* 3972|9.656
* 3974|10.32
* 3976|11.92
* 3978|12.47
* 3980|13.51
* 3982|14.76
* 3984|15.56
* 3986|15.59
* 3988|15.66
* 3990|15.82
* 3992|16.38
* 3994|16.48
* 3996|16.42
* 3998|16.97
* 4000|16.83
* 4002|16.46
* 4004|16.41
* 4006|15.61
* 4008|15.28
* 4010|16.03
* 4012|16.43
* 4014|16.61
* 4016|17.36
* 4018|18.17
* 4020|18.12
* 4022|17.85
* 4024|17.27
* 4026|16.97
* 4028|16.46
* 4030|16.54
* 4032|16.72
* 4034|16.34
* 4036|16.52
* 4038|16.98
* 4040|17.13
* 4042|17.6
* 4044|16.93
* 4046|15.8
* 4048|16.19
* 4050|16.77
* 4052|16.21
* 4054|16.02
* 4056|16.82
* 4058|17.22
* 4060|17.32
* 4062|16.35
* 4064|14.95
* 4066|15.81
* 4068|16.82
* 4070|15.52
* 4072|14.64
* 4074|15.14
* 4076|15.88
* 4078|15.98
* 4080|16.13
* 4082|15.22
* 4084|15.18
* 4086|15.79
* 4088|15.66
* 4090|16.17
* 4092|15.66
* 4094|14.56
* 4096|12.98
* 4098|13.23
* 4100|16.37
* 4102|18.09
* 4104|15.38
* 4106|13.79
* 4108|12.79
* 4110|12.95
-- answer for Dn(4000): 1.26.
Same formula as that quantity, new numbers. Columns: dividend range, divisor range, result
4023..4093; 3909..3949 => 1.33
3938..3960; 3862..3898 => 1.09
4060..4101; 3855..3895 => 1.18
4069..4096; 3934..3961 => 1.16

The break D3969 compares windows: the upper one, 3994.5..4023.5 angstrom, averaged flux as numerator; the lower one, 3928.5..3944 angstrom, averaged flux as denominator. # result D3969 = 1.56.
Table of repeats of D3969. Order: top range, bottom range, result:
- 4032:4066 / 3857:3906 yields 1.15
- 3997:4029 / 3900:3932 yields 1.23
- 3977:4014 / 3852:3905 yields 1.09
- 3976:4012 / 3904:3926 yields 1.05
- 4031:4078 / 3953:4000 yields 1.20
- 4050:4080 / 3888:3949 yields 1.21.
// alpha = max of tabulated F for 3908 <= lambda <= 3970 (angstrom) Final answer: 16.09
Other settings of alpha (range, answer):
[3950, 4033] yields 18.17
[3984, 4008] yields 16.97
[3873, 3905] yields 14.79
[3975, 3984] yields 15.56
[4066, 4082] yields 16.82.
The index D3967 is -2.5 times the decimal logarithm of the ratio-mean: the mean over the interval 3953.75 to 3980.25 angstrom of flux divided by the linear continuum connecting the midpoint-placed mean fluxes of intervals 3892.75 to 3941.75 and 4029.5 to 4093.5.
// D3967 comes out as 0.194 mag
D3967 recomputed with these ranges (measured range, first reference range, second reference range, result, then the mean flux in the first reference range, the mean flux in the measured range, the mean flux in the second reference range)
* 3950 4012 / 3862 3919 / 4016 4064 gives 0.13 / 14.5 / 14.1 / 16.9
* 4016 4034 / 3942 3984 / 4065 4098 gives -0.21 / 12.9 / 17.2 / 15.4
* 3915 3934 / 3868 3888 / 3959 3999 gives 0.16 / 13.8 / 11.8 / 13.3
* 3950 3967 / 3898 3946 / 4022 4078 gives 0.06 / 13.2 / 13.4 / 16.4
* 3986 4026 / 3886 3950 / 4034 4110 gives -0.13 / 13.3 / 16.6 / 15.8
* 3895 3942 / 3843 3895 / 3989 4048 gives 0.17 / 14.6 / 13.1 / 16.7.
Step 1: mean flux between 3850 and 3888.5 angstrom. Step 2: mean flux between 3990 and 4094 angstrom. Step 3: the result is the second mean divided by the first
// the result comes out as 1.10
